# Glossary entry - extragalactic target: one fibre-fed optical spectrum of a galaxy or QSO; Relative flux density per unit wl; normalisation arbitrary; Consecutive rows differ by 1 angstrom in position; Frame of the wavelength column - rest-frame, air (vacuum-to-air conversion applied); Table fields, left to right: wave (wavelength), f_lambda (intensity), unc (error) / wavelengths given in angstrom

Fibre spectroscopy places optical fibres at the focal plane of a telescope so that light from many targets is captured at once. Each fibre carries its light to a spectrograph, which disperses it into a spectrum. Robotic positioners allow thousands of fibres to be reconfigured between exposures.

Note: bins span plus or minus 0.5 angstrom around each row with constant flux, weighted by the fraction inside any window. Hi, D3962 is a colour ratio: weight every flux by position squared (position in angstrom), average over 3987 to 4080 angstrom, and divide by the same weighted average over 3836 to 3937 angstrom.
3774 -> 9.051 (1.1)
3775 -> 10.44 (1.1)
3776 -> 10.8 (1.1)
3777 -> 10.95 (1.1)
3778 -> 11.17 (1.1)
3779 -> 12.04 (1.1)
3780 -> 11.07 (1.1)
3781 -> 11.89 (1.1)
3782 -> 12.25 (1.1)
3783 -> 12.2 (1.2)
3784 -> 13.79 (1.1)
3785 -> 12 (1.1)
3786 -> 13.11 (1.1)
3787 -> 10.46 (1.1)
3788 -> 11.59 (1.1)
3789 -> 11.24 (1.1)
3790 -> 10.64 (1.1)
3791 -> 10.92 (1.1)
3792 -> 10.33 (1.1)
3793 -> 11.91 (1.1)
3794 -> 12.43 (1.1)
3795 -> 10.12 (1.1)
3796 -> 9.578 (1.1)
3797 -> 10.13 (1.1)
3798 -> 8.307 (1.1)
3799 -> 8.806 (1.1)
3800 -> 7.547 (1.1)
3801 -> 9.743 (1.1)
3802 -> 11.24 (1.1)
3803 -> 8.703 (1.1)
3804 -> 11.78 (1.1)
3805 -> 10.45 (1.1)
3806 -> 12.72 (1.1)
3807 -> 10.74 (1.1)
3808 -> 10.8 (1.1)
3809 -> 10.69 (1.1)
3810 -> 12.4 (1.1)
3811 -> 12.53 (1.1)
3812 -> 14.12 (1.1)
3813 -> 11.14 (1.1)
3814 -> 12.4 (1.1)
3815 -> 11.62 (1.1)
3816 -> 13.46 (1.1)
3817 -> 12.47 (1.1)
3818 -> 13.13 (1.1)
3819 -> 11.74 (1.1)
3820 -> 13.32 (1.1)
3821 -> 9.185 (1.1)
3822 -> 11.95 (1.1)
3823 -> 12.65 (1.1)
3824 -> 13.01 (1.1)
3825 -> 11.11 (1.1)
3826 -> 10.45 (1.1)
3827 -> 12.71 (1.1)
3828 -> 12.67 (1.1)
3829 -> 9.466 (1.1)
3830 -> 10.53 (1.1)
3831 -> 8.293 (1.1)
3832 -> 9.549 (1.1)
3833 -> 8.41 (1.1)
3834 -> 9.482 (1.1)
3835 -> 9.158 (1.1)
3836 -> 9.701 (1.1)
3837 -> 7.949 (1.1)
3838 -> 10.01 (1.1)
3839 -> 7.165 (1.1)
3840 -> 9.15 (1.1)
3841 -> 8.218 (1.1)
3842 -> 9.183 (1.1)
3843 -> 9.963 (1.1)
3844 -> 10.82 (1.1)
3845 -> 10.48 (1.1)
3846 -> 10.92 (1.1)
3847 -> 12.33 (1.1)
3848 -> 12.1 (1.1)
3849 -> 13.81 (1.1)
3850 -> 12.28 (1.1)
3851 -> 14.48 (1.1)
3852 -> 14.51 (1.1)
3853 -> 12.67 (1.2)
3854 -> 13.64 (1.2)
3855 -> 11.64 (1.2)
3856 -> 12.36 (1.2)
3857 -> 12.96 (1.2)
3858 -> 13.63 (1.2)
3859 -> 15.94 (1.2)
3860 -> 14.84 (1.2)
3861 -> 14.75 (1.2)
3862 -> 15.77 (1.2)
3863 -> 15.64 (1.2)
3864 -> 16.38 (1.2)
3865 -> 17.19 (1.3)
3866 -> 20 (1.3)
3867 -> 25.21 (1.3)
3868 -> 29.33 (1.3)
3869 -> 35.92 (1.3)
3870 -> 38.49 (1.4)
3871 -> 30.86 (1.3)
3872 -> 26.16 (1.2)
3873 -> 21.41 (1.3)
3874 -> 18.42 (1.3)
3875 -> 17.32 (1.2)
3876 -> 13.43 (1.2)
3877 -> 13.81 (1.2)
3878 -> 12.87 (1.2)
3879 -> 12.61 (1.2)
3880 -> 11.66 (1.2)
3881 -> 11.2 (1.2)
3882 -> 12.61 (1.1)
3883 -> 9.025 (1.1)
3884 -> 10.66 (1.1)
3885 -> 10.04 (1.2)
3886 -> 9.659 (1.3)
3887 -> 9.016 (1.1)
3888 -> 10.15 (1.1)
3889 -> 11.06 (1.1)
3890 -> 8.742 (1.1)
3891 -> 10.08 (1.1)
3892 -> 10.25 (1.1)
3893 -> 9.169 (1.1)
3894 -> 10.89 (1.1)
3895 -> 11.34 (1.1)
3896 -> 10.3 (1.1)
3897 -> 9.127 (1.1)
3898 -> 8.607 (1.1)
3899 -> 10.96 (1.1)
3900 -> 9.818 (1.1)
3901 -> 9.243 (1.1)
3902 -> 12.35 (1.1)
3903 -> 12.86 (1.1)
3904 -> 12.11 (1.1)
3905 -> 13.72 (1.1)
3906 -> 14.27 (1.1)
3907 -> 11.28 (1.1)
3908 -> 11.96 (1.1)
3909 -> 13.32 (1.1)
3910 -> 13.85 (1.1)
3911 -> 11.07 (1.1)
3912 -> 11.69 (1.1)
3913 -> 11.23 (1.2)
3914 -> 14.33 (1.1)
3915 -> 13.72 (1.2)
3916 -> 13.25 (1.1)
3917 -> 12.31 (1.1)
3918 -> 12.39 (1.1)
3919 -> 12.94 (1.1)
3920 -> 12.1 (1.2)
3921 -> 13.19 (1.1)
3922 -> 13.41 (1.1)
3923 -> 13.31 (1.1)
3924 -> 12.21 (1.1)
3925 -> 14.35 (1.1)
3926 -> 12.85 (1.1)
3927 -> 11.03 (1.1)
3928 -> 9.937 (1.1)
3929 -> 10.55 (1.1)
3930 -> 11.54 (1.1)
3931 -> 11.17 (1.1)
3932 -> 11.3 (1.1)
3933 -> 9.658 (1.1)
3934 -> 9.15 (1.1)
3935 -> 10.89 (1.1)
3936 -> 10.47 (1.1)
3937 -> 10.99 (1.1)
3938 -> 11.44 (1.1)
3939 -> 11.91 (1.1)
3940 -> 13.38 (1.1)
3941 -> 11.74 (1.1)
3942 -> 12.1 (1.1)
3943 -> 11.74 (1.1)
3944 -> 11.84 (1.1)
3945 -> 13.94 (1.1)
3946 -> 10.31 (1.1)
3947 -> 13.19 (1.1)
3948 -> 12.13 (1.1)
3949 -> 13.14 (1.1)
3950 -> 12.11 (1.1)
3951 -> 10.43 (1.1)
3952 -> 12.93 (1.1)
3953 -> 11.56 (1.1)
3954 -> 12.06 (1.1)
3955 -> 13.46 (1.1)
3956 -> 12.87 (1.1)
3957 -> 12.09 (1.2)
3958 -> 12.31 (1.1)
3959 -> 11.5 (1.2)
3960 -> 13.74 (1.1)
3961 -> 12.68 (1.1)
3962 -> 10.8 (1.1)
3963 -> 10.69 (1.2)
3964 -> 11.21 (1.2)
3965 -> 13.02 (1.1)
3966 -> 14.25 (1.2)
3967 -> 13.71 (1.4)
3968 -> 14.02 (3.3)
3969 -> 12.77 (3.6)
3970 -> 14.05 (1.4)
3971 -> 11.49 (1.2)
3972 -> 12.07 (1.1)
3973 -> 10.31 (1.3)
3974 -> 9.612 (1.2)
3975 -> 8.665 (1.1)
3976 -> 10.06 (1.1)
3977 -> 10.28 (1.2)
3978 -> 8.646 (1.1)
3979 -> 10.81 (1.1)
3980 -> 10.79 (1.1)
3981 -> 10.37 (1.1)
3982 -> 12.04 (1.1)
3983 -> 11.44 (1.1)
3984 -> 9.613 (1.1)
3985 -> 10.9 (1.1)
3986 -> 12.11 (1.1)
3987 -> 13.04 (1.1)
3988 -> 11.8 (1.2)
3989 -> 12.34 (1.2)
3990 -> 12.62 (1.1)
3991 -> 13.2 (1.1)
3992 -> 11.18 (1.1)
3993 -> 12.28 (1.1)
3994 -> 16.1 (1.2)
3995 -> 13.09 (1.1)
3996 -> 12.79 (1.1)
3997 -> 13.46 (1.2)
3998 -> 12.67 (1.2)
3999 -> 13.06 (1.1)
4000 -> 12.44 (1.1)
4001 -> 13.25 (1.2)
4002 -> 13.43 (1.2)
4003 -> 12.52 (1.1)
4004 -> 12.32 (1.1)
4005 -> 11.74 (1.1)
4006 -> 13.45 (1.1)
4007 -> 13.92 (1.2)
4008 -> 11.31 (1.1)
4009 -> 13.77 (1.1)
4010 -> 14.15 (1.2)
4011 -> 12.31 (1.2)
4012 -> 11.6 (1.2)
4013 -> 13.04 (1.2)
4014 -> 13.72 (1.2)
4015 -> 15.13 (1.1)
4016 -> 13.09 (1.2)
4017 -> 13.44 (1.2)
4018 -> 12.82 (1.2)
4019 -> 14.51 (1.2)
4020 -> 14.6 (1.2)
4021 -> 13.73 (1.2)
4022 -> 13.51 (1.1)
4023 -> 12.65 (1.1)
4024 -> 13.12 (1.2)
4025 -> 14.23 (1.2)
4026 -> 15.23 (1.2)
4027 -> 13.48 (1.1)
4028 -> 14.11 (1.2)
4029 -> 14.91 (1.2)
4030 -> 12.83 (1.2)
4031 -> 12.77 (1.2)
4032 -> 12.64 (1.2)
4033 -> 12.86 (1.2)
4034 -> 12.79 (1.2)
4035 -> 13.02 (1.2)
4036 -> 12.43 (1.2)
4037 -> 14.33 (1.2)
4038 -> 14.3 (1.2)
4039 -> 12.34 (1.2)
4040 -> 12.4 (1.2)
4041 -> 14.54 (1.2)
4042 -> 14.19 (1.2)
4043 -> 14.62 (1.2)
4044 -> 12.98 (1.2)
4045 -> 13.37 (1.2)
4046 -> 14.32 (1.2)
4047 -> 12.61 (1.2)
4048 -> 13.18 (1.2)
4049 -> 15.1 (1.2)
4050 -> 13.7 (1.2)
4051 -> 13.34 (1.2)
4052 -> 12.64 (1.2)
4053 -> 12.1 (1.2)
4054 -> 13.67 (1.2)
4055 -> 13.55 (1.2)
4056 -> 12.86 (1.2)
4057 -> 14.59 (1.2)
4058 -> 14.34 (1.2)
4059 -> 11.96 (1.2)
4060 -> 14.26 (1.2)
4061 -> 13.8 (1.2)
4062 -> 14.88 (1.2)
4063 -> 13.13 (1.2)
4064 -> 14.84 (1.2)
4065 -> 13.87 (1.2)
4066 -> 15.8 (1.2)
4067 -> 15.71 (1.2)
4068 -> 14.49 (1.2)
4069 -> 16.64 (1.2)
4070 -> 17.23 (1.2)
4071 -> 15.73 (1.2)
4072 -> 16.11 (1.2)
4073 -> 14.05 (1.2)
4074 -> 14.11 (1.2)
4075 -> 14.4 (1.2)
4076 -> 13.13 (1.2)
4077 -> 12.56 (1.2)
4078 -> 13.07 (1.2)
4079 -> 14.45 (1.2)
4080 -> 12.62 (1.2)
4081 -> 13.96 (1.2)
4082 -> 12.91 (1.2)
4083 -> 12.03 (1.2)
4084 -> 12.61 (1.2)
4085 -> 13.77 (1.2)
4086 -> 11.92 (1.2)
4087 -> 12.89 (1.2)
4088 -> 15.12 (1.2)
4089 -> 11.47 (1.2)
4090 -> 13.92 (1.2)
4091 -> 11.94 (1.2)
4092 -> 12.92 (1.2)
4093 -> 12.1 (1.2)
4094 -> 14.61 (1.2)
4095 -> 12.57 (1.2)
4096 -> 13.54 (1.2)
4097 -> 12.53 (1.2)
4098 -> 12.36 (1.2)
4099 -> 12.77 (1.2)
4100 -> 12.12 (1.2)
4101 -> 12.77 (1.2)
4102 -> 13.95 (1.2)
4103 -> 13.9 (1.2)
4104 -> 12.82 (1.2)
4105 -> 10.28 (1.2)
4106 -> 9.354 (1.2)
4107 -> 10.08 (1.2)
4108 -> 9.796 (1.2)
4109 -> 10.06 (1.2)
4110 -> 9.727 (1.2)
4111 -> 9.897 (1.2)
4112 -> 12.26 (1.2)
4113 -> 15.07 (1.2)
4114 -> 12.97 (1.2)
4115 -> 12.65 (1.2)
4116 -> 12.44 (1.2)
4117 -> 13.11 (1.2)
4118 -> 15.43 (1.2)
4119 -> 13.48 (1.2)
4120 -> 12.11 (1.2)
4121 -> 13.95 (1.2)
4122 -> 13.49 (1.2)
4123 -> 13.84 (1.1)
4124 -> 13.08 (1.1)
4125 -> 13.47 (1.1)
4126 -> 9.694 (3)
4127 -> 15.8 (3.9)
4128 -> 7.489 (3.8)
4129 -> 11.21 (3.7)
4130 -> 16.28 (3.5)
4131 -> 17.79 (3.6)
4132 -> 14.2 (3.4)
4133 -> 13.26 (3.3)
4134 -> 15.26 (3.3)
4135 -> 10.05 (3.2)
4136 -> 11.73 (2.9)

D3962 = 1.1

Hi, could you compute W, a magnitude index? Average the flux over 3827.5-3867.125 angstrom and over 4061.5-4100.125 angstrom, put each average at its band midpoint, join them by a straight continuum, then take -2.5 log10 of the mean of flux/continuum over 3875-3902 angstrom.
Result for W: 0.158 mag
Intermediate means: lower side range 12.2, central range 10.8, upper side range 13.7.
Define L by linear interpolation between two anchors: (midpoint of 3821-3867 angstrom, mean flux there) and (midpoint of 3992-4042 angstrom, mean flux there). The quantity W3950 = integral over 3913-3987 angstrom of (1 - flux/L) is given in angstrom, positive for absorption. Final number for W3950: 5.6 angstrom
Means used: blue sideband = 12.1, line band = 11.9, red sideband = 13.3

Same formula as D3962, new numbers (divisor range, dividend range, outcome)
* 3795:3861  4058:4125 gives 1.34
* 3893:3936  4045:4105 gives 1.25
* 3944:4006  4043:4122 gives 1.16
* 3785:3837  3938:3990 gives 1.17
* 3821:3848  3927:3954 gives 1.19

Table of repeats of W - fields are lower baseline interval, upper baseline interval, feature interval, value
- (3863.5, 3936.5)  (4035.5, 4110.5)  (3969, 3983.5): 0.24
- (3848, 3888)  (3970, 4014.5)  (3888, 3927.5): 0.26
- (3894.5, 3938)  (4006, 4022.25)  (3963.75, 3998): 0.08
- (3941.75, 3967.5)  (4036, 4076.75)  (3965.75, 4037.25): 0.04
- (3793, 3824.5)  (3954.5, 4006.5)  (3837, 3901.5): -0.20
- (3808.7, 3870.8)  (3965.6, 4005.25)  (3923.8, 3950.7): 0.08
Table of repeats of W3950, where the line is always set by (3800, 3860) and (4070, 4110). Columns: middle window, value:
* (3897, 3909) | 0.2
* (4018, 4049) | -2.5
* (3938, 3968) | -0.6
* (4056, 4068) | -1.4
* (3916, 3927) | -0.9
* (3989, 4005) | -0.8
